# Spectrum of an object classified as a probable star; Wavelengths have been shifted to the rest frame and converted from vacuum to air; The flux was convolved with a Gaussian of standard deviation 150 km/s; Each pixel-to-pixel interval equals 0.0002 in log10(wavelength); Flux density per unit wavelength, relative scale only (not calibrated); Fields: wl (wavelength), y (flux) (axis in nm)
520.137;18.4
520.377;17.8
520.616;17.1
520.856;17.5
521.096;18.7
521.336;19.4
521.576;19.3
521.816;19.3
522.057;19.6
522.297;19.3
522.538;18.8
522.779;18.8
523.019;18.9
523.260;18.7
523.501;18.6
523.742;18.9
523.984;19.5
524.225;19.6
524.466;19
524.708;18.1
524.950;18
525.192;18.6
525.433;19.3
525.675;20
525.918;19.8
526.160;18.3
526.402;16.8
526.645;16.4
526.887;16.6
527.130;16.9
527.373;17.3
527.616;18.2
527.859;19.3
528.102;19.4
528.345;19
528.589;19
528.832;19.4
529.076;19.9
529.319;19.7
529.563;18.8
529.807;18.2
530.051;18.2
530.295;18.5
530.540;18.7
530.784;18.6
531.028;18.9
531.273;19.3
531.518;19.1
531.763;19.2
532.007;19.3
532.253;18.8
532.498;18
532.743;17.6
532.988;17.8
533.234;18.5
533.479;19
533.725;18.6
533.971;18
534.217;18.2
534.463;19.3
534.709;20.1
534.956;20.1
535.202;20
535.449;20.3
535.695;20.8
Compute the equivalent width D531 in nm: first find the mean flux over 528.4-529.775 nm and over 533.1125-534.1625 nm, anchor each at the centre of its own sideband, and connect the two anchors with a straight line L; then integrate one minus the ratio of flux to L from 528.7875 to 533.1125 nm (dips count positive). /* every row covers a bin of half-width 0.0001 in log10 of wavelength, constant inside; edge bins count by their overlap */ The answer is 0.043 nm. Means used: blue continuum 19.3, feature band 18.8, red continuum 18.5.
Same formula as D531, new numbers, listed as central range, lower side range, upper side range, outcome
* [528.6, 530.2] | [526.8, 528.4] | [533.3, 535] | -0.06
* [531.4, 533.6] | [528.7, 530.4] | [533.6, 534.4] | 0.00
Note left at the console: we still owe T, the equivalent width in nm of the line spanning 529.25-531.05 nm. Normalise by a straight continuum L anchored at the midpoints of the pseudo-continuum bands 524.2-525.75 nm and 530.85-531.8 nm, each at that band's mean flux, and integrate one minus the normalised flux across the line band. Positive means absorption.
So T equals 0.04 nm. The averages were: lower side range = 18.9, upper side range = 19.1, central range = 18.7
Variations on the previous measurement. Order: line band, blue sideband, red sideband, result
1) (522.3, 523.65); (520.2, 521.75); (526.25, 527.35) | -0.076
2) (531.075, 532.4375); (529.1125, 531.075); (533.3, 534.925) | -0.018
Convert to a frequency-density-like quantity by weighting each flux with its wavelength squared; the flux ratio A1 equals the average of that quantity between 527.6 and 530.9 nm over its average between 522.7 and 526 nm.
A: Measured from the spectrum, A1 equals 1.02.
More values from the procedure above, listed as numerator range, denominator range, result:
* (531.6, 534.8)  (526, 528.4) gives 1.07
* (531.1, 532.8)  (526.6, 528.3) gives 1.07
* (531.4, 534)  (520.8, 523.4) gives 1.02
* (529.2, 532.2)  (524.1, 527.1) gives 1.05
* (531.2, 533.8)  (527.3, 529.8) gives 1.00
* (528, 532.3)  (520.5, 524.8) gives 1.04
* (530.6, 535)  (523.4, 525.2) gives 1.03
